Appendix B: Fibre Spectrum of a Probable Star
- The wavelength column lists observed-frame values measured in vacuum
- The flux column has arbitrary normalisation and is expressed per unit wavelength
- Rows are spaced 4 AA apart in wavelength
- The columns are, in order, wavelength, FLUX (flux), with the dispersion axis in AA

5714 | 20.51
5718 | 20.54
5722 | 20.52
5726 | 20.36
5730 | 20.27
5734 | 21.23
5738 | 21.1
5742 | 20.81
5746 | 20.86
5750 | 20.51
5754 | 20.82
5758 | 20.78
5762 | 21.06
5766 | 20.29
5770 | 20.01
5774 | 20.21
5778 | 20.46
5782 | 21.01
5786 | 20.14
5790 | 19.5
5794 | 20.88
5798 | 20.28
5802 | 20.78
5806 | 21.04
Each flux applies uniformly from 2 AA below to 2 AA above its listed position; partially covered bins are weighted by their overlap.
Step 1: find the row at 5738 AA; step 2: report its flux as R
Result 21.1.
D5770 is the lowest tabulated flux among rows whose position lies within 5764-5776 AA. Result 20.01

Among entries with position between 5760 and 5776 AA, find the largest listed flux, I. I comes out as 21.06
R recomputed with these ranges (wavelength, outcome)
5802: 20.78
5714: 20.51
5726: 20.36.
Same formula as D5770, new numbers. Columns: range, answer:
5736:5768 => 20.29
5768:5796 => 19.5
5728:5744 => 20.27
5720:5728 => 20.36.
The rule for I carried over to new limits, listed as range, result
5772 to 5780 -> 20.46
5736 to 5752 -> 21.1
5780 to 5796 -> 21.01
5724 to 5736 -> 21.23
